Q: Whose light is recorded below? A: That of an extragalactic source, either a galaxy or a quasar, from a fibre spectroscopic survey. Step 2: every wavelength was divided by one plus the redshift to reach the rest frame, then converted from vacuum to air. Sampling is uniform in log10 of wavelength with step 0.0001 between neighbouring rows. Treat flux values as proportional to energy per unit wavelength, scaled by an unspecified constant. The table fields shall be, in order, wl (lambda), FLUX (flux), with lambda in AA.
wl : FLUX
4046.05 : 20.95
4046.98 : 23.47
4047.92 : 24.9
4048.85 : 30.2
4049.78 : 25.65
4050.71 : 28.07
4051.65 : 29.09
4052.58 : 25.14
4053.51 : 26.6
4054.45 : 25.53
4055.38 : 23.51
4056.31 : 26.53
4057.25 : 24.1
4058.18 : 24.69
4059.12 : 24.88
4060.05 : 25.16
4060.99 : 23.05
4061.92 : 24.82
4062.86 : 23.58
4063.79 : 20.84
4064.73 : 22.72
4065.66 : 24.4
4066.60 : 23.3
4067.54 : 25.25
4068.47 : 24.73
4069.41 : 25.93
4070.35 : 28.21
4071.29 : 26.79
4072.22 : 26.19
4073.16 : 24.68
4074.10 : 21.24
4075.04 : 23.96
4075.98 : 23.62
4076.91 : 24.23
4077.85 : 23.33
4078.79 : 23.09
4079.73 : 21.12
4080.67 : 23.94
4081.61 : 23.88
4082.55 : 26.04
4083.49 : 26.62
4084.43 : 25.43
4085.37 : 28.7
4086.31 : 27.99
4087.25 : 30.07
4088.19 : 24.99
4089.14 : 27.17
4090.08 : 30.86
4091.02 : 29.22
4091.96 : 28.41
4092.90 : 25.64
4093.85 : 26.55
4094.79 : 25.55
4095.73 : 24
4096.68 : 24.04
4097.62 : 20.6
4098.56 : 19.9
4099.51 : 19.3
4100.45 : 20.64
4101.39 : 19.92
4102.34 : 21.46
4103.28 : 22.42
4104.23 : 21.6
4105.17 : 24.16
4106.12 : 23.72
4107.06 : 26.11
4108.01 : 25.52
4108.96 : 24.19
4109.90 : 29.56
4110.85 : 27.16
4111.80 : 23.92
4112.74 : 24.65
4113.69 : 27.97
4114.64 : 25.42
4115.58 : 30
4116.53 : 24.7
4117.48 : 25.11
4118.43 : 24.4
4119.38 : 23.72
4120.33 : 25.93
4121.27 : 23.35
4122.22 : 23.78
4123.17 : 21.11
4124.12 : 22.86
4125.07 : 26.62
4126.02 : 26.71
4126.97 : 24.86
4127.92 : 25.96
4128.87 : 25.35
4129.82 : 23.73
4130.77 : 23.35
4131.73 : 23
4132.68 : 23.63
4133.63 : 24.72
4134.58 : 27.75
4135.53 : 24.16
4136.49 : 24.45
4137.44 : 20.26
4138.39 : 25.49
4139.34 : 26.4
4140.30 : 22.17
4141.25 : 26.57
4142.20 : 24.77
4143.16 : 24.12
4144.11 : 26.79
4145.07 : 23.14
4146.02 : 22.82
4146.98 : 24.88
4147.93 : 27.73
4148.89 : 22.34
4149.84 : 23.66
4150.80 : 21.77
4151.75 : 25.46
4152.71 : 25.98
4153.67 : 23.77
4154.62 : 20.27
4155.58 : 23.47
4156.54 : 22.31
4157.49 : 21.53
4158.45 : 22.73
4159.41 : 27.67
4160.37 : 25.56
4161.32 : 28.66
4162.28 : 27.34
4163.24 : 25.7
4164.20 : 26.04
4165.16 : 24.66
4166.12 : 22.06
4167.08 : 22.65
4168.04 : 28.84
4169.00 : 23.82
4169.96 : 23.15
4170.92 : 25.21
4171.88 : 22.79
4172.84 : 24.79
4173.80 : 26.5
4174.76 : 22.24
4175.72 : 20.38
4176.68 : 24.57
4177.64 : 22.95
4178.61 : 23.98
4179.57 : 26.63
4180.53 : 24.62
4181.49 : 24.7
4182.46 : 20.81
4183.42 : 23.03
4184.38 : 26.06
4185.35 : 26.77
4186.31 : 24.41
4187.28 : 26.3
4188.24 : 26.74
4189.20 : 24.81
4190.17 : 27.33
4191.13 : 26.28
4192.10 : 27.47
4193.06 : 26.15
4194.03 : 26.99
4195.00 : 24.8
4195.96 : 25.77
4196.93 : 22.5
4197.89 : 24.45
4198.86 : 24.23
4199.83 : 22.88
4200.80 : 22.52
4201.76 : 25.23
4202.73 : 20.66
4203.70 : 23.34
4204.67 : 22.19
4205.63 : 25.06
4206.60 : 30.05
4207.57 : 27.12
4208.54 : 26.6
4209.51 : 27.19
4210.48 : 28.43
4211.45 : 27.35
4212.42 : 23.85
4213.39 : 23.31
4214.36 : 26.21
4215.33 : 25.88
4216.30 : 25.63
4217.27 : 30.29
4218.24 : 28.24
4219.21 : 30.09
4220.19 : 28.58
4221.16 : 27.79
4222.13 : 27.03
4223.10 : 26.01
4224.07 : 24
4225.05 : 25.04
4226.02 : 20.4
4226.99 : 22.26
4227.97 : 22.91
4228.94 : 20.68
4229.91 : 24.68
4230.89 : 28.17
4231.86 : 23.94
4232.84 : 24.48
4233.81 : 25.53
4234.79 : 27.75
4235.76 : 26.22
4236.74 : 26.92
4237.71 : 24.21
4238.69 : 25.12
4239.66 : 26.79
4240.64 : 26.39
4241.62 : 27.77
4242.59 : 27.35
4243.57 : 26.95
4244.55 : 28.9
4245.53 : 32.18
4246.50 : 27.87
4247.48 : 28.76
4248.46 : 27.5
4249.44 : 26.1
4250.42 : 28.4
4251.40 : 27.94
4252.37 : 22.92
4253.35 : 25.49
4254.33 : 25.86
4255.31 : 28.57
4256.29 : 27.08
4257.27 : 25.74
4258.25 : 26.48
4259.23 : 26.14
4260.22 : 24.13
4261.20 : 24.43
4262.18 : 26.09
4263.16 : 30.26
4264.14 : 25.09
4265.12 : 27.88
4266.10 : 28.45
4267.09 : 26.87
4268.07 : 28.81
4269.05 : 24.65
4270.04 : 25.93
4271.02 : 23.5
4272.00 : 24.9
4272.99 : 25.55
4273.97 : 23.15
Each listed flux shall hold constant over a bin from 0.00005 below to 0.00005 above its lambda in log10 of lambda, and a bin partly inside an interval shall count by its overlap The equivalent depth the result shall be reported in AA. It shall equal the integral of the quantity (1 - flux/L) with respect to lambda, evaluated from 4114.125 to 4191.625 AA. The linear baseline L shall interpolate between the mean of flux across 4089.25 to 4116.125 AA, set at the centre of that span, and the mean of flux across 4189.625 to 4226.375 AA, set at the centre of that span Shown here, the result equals 2.0 AA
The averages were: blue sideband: 24.8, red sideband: 25.7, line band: 24.6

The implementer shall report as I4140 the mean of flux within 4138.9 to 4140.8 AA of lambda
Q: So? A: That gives 24.2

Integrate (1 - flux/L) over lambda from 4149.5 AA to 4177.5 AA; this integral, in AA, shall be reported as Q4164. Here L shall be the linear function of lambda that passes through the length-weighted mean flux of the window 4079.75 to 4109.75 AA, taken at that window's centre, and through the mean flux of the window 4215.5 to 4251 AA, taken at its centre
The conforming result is 1.5 AA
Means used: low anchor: 24.8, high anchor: 26.4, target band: 24.3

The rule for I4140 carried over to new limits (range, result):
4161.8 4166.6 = 25.1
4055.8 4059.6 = 25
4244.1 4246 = 30.5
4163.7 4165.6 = 25.3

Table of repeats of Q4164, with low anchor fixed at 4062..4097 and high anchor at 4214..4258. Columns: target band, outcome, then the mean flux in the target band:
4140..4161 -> 1.36 AA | 24.1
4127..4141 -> 0.71 AA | 24.4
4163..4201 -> 1.94 AA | 24.7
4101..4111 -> 0.54 AA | 24.1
